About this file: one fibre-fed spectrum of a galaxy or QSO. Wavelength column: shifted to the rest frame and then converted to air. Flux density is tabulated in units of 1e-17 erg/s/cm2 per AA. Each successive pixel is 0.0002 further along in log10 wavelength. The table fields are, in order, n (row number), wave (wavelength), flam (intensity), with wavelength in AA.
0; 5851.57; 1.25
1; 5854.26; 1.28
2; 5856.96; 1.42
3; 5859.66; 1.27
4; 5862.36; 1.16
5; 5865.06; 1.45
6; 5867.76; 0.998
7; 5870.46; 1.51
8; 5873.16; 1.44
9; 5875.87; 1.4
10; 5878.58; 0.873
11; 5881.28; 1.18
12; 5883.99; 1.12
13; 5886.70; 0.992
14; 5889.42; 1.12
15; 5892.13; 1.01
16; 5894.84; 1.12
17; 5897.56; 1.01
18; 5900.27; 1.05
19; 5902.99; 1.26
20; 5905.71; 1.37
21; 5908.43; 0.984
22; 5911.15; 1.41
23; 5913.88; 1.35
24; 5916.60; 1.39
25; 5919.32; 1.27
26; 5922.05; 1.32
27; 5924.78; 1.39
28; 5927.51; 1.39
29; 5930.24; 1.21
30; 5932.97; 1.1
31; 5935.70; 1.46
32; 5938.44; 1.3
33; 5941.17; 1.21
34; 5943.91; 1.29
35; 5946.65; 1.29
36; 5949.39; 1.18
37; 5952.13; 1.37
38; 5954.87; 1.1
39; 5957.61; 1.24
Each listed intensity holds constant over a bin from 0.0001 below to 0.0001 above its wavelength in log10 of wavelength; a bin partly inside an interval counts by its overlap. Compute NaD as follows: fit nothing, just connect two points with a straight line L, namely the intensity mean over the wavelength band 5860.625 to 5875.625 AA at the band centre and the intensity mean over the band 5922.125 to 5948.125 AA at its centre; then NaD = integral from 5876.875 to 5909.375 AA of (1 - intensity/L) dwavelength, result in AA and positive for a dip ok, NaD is 5.3 AA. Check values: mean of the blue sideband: 1.32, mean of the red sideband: 1.29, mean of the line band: 1.1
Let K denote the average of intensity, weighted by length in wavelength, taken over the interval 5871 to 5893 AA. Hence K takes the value 1.16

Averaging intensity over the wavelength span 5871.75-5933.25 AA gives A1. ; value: 1.21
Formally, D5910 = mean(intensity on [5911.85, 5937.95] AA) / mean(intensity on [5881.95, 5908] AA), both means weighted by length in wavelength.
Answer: 1.19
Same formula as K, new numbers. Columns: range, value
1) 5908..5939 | 1.31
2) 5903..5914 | 1.27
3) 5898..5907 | 1.2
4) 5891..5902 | 1.06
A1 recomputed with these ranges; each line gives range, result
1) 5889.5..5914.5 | 1.17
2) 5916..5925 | 1.33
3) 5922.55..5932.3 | 1.31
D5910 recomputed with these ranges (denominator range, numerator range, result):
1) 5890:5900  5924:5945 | 1.23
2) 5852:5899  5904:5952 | 1.08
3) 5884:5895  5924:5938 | 1.23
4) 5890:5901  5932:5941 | 1.22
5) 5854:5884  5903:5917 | 1.02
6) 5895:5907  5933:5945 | 1.11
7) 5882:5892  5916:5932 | 1.23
